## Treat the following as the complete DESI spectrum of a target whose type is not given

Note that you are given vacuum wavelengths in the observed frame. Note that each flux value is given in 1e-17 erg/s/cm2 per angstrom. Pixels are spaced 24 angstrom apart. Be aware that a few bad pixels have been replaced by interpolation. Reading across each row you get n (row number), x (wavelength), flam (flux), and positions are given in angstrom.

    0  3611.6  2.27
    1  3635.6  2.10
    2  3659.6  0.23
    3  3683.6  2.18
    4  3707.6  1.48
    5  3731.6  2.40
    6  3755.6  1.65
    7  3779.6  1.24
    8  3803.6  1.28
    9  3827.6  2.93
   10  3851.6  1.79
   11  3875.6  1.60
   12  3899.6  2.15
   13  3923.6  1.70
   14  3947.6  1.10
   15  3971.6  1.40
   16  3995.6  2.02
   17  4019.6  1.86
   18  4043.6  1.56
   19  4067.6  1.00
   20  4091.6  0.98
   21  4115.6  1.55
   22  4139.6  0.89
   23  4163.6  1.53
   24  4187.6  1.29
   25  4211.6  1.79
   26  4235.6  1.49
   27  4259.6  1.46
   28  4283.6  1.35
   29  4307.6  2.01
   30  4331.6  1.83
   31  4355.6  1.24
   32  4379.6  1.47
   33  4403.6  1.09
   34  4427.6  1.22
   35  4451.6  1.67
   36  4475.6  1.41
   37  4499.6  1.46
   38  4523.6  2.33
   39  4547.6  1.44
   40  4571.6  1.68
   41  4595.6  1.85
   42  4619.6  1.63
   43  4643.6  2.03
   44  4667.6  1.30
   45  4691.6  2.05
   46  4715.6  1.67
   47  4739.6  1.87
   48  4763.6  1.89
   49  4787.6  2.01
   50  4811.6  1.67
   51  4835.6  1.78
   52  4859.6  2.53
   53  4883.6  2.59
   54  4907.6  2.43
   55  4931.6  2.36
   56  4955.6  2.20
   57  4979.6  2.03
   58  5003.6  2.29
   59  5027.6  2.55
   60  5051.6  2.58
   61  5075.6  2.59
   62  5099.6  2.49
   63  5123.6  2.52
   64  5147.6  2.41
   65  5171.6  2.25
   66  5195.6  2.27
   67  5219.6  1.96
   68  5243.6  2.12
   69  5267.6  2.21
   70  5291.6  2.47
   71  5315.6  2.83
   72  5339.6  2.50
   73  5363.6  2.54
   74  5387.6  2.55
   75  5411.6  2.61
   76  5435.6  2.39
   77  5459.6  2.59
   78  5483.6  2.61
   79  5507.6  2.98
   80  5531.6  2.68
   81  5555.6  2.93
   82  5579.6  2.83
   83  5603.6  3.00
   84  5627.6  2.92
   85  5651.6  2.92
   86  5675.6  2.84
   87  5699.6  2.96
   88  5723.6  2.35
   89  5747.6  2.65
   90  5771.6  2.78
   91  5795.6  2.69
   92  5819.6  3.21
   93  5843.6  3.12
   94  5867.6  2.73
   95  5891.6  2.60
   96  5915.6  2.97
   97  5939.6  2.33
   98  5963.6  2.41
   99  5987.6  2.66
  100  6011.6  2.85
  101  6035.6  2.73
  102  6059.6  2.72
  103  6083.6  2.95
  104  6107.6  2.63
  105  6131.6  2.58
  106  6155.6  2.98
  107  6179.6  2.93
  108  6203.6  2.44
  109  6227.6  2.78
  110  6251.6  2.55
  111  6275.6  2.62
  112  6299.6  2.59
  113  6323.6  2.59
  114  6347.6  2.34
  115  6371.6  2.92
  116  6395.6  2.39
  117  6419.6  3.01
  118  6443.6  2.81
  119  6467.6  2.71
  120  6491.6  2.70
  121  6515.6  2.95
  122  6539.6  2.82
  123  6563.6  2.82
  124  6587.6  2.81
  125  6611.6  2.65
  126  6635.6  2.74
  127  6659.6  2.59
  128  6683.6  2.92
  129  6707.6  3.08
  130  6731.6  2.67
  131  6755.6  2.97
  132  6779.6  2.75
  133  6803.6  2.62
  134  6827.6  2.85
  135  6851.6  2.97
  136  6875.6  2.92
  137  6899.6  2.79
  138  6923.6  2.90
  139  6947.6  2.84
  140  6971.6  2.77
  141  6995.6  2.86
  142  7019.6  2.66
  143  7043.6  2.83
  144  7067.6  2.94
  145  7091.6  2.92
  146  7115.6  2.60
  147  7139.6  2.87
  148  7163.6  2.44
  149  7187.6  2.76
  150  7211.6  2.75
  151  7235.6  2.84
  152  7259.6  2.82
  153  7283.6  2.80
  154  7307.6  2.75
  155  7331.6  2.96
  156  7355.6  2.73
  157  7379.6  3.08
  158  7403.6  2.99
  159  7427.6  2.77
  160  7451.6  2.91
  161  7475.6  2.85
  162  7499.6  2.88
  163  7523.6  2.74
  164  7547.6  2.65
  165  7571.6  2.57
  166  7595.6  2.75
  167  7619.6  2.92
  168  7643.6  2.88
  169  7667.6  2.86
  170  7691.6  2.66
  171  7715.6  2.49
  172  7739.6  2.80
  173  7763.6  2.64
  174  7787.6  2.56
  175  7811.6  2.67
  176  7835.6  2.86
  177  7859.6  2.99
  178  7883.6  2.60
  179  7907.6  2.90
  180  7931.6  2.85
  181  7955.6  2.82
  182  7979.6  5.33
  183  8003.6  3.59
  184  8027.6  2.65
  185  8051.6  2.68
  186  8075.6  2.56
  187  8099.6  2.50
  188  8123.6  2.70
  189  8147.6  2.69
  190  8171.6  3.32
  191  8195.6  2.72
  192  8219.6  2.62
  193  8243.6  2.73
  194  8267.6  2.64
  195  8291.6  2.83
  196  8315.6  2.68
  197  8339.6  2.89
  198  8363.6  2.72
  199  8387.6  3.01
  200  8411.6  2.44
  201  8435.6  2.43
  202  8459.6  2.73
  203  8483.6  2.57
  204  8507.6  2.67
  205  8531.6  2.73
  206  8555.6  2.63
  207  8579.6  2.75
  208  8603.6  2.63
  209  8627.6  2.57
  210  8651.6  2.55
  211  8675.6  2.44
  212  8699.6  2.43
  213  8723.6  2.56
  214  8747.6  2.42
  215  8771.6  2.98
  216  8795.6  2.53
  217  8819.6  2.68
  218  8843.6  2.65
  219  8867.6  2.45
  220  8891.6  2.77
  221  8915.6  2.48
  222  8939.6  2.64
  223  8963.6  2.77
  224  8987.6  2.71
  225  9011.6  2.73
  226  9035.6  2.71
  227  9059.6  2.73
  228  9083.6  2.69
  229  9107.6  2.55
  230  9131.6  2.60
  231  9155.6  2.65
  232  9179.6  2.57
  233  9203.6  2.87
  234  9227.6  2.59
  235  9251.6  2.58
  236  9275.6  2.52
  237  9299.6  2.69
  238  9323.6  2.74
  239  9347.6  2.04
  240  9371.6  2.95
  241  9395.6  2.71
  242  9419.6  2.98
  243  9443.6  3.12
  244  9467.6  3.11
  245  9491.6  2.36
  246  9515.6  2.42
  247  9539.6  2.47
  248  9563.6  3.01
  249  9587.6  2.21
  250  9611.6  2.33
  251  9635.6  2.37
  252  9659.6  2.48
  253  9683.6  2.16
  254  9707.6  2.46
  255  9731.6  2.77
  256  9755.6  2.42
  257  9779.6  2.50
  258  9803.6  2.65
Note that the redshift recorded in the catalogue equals 0.22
